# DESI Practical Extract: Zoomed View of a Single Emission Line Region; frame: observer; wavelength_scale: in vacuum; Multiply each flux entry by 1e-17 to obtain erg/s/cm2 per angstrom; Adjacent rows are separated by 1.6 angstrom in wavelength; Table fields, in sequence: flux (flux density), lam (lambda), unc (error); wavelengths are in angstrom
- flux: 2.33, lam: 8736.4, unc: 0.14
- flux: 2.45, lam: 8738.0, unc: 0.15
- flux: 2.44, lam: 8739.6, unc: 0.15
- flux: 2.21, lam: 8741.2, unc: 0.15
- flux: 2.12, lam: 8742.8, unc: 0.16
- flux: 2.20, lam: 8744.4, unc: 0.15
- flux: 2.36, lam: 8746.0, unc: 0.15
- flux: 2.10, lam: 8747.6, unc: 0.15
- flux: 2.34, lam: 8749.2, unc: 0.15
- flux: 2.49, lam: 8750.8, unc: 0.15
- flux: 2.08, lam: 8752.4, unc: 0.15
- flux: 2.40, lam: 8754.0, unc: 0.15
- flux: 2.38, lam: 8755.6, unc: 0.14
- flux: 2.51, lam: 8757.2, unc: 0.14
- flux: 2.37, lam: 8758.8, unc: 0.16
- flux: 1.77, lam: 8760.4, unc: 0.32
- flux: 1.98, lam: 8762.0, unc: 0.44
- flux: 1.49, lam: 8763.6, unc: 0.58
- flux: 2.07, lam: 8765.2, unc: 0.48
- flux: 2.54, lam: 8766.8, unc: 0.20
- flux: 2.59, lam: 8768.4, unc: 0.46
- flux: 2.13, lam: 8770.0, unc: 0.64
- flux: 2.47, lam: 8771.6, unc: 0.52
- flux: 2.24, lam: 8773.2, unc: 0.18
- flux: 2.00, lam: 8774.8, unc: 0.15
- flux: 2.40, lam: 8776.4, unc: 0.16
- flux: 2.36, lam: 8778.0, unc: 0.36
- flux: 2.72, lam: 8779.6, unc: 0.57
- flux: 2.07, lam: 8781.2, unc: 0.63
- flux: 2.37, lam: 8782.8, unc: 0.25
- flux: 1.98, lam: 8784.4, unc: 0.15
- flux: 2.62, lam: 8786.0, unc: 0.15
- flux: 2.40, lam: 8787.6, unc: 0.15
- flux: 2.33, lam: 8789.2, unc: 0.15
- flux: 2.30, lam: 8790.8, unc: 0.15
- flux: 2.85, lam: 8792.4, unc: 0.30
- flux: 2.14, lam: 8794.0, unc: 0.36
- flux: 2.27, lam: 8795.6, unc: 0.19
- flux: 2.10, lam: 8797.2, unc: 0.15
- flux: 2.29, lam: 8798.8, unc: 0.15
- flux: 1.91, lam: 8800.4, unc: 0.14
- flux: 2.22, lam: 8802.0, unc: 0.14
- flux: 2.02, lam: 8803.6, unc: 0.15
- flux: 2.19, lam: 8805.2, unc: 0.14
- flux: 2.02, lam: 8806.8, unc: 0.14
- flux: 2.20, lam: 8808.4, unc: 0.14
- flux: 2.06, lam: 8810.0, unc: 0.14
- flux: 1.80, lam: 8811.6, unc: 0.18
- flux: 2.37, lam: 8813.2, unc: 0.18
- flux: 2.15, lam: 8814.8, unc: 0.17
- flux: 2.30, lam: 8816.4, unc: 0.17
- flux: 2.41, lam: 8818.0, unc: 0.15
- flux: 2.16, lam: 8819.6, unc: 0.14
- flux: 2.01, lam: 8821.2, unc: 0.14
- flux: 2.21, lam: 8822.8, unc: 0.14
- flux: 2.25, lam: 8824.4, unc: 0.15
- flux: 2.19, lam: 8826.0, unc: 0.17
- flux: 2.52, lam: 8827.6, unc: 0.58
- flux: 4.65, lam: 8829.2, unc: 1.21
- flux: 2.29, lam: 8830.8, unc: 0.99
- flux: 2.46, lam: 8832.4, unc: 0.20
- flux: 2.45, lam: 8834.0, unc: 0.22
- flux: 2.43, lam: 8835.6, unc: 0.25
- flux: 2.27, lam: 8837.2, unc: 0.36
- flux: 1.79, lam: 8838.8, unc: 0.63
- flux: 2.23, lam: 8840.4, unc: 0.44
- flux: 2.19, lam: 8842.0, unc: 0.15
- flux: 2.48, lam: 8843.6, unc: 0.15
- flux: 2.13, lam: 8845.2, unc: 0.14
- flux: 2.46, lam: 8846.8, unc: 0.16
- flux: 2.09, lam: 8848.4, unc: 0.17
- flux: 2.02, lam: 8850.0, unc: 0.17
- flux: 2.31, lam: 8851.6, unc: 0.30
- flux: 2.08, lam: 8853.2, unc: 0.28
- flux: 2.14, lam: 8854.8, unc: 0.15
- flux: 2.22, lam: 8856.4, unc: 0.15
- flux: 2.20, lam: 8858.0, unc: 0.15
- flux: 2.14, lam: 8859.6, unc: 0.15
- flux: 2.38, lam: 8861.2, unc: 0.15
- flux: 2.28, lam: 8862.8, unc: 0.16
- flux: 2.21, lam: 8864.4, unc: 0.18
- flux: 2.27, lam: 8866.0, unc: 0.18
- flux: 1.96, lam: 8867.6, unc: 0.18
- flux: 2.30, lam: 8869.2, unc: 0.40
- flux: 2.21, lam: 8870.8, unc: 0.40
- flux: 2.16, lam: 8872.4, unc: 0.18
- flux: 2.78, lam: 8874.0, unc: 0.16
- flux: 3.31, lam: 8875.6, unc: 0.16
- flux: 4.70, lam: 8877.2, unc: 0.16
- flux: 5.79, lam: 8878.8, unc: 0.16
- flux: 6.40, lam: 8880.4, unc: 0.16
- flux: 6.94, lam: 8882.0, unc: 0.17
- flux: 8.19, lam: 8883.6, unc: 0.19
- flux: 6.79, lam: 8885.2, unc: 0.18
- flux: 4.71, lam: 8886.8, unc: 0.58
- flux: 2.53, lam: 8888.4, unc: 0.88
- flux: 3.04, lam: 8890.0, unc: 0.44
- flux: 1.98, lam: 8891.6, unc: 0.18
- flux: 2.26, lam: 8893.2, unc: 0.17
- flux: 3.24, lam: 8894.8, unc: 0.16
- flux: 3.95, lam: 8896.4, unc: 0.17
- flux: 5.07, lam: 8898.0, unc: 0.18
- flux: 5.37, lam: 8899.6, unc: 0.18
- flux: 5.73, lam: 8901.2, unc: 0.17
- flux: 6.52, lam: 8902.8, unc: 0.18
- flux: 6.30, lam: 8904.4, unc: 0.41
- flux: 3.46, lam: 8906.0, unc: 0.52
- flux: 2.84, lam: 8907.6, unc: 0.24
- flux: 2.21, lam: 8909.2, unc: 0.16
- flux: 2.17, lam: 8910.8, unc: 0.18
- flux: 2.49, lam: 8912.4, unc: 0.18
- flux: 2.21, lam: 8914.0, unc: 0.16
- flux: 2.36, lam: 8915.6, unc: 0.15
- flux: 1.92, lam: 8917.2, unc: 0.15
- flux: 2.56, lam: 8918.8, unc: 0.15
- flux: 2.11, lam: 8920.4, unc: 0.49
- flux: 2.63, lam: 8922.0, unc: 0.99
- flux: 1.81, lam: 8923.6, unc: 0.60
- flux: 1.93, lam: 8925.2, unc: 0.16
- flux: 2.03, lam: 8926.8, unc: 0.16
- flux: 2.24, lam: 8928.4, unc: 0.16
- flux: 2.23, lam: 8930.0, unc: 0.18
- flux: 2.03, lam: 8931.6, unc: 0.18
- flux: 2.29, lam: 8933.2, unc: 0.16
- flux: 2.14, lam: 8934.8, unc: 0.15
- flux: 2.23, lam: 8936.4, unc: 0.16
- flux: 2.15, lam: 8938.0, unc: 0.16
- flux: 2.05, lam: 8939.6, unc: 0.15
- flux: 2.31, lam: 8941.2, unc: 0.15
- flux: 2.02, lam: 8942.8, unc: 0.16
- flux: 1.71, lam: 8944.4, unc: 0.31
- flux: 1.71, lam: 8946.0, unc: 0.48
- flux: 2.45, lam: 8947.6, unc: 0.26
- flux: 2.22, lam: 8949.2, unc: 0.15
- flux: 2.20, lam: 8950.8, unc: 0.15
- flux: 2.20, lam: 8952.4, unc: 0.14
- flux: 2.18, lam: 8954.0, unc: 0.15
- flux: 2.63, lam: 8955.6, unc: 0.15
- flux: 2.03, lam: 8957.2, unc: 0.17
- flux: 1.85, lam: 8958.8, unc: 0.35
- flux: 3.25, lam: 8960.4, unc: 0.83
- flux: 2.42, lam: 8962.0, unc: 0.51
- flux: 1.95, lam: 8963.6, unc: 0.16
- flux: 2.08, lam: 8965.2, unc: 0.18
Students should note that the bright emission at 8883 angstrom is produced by [S II]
